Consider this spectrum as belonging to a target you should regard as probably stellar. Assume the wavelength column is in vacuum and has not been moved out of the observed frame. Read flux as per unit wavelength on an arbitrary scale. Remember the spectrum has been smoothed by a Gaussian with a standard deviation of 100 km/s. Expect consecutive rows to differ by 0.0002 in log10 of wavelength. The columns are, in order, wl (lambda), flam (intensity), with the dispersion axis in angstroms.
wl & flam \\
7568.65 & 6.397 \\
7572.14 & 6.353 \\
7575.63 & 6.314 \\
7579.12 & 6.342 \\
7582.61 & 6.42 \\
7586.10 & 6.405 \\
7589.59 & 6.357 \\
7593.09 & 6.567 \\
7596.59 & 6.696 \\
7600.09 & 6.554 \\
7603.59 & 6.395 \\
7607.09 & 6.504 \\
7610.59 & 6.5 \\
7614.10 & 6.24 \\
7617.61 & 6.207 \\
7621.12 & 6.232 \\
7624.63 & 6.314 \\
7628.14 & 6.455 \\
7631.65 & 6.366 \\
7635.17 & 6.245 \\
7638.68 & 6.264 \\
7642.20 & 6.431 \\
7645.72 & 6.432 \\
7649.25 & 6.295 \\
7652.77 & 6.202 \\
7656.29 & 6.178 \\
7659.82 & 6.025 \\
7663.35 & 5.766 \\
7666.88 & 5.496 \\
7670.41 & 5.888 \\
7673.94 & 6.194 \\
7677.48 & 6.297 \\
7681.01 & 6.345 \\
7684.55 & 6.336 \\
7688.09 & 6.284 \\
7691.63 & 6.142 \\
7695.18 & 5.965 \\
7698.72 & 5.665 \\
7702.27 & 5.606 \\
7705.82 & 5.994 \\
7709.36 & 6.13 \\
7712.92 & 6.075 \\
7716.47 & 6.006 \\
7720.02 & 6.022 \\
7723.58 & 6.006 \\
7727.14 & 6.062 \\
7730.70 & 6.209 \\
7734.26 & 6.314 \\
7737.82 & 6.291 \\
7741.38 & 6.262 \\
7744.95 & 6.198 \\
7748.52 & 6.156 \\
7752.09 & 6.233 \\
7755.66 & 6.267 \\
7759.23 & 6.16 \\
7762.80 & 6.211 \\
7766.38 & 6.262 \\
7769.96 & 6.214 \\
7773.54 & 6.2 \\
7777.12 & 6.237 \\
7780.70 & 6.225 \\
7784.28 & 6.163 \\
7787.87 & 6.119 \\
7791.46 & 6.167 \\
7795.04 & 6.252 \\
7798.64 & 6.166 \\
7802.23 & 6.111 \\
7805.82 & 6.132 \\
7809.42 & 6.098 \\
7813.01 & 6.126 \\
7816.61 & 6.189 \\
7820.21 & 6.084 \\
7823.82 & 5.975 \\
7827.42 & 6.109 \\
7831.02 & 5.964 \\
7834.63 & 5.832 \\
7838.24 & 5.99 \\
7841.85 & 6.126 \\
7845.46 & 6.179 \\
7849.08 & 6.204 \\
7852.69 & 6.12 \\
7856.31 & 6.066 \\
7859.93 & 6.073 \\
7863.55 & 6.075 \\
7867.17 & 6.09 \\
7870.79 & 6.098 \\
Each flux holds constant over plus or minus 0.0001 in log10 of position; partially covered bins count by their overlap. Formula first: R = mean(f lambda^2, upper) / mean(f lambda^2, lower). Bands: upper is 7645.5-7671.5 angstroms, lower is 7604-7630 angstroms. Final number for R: 0.96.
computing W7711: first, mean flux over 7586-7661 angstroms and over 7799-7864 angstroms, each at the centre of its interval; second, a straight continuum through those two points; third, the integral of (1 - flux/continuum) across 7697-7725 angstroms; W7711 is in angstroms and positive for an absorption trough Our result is 1.4 angstroms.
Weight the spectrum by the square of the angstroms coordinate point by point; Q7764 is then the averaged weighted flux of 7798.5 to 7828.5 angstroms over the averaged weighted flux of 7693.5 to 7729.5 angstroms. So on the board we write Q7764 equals 1.05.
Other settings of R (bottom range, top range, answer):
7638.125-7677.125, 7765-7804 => 1.05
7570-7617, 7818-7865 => 1.01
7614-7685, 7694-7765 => 1.00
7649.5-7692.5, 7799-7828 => 1.04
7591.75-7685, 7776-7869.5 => 1.02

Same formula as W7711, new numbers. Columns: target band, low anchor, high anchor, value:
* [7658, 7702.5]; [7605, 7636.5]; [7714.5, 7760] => 1.7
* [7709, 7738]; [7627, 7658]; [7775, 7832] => 0.5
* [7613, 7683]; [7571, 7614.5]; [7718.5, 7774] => 1.7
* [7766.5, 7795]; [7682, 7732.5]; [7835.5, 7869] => -0.6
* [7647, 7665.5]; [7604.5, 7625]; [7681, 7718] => 0.3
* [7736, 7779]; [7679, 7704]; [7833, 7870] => -1.1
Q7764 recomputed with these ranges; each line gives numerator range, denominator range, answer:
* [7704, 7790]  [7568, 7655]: 1.00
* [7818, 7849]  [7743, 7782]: 0.99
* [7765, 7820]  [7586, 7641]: 1.01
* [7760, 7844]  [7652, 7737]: 1.04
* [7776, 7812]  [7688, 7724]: 1.06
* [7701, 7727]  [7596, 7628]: 0.96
